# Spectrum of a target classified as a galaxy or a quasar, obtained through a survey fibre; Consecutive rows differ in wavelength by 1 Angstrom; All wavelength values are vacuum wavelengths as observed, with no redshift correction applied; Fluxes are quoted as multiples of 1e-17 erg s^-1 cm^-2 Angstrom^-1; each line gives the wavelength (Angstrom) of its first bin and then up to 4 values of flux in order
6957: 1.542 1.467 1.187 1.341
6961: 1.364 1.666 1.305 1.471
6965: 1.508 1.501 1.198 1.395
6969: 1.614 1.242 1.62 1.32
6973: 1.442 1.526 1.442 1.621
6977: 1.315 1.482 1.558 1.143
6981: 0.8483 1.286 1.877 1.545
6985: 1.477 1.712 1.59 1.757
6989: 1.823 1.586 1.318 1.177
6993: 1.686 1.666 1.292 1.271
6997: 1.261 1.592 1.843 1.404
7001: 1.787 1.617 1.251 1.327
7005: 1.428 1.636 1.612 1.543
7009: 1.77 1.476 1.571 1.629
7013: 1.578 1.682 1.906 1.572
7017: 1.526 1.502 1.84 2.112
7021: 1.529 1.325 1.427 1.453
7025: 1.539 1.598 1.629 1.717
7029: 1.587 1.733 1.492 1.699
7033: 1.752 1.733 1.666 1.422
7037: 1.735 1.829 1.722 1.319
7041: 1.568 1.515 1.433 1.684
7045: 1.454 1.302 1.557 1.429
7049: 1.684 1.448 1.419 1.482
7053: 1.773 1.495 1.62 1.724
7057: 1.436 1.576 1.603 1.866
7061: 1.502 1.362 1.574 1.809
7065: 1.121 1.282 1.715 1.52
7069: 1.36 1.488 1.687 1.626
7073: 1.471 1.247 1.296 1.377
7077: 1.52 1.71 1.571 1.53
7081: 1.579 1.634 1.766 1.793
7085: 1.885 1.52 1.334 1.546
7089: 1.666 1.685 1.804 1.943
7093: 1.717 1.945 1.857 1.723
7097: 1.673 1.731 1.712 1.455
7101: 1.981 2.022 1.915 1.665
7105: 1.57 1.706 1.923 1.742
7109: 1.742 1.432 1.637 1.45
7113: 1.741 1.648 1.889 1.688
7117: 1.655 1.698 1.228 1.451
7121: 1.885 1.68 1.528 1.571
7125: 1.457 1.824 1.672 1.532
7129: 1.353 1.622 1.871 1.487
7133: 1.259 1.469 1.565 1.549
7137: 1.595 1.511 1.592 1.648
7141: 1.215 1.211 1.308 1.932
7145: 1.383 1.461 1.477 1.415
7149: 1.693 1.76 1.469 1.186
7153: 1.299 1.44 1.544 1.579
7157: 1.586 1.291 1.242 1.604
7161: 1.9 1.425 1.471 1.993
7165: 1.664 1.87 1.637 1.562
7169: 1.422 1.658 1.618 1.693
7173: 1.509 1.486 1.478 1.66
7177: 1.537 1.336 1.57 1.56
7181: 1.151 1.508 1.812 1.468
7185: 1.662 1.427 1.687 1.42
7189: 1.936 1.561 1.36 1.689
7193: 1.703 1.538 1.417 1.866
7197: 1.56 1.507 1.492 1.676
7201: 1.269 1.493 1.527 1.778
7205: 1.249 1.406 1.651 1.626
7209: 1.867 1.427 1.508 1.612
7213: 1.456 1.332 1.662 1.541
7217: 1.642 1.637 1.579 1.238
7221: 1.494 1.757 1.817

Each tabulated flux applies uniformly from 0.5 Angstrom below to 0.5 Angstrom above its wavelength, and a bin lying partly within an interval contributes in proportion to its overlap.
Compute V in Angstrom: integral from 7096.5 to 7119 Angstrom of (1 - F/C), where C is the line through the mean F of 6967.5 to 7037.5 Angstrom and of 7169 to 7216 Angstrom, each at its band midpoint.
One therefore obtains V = -2.2 Angstrom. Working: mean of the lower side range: 1.54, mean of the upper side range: 1.55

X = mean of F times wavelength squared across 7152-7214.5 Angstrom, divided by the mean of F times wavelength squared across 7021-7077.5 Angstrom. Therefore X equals 1.04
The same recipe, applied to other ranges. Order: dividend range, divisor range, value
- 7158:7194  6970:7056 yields 1.07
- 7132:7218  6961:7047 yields 1.05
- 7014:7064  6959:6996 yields 1.11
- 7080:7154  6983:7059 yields 1.06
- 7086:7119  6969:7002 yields 1.18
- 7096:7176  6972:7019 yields 1.09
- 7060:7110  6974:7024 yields 1.09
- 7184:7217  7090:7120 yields 0.93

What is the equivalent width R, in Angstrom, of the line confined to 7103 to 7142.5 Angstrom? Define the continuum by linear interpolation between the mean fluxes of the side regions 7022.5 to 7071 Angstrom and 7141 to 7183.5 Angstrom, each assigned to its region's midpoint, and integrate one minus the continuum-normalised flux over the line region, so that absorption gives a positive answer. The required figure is -1.3 Angstrom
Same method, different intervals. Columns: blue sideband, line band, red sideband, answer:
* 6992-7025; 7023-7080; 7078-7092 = 2.1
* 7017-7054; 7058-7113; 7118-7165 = -2.5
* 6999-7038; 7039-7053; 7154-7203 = 0.8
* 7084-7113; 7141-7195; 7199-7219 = 2.3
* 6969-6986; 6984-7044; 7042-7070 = -4.2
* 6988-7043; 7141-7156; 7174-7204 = 0.9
